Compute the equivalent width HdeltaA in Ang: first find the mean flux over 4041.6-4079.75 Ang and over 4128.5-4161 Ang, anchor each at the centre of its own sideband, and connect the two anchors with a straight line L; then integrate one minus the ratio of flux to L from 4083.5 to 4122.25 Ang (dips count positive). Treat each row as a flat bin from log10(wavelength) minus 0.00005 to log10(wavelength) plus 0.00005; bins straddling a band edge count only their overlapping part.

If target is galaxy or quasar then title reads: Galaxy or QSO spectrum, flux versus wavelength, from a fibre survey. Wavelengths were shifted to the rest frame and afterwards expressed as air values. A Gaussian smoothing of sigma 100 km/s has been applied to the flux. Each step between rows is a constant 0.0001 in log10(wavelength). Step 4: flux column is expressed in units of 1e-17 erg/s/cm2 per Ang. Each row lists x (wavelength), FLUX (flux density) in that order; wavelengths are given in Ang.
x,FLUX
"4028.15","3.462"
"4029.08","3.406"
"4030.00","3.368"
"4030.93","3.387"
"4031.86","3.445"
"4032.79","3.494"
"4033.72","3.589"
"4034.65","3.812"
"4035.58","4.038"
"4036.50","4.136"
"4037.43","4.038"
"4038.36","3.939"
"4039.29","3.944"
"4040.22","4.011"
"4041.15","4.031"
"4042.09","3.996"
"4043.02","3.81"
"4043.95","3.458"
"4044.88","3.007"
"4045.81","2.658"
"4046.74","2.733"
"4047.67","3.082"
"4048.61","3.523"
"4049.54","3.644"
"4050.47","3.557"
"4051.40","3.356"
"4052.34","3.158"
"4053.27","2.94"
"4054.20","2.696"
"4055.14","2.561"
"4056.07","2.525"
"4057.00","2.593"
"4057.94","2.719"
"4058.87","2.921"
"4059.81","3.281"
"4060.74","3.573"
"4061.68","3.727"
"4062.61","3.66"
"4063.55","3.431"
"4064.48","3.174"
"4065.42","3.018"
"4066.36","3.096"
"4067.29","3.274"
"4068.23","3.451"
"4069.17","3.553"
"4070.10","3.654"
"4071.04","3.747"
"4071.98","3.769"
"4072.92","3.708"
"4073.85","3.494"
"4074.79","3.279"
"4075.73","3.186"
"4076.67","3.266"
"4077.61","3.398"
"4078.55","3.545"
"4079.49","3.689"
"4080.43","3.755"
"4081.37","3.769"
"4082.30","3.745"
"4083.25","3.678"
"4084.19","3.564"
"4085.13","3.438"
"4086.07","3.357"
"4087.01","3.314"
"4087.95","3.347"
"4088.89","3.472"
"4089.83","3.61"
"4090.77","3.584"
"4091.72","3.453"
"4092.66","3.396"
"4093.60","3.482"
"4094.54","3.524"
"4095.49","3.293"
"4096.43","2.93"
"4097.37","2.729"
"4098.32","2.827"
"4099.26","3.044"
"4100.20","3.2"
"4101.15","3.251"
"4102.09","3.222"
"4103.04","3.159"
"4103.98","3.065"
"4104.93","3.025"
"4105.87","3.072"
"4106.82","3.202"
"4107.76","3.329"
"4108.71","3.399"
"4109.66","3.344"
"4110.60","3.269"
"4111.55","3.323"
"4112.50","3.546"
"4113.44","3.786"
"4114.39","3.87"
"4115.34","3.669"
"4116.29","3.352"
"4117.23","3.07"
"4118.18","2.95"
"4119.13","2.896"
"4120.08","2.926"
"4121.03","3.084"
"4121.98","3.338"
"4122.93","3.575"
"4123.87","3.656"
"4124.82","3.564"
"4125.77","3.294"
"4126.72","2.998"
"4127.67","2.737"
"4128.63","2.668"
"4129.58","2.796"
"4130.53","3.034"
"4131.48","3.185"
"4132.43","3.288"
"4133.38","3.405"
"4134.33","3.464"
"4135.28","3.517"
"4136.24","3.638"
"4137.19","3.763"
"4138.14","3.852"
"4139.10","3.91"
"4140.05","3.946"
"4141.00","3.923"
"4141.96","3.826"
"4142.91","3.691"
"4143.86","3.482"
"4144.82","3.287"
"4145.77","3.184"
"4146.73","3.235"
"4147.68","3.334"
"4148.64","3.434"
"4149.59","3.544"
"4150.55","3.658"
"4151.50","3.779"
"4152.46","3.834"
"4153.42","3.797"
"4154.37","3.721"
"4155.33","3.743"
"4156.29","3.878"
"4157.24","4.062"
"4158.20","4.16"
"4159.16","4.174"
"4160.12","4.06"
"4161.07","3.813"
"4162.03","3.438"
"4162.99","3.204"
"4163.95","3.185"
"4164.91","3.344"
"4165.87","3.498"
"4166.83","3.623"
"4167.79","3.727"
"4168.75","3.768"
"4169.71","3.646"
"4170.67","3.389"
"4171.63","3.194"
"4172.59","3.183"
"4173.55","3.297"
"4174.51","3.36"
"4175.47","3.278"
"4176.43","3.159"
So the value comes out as 1.8 Ang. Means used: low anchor 3.29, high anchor 3.61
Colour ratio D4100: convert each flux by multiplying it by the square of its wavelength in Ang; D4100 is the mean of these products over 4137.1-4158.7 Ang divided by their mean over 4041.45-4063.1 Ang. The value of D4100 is 1.22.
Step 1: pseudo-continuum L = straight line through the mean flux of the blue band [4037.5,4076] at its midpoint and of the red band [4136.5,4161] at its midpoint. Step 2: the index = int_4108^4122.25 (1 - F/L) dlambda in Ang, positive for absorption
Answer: 1.1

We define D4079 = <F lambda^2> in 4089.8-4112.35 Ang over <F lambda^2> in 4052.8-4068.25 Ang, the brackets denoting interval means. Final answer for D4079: 1.07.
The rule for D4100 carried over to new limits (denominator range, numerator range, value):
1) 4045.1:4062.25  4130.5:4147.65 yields 1.20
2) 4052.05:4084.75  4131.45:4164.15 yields 1.14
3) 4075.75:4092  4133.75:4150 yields 1.05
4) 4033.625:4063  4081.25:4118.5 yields 1.01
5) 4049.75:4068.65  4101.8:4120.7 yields 1.07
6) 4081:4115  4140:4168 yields 1.12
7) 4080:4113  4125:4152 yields 1.05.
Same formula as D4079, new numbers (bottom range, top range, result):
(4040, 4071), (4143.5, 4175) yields 1.15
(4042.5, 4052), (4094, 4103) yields 0.97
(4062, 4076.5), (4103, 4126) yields 0.99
